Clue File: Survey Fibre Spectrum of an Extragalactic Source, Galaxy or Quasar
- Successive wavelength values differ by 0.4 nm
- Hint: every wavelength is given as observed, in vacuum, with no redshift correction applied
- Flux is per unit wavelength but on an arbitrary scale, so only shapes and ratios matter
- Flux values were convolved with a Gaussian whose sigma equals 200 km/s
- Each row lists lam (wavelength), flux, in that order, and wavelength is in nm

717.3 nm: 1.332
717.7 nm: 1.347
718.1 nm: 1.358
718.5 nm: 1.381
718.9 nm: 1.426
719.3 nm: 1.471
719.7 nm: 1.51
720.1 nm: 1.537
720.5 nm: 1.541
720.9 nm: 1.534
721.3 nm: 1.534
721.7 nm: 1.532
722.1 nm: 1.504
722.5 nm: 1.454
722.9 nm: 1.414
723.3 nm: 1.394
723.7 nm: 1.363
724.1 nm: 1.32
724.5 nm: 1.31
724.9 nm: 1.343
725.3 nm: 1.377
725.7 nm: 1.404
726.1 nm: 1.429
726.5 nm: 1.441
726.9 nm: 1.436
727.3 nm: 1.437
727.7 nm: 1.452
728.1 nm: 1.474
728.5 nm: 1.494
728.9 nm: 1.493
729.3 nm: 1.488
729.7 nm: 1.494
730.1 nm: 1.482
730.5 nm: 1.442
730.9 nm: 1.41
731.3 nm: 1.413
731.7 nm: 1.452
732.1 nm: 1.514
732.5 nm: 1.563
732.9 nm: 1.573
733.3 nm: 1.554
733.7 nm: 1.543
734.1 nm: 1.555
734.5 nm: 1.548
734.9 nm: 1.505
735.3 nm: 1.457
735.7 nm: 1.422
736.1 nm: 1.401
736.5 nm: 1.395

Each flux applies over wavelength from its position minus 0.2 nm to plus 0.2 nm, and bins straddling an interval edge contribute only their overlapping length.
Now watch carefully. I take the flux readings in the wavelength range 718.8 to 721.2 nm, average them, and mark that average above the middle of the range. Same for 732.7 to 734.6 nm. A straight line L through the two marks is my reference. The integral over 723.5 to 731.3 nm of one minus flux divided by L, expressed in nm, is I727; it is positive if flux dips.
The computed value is 0.550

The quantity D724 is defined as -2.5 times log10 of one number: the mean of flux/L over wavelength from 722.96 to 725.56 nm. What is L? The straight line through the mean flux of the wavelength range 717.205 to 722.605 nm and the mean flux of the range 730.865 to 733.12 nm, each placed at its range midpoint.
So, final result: 0.09 mag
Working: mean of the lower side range 1.46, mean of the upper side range 1.49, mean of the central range 1.36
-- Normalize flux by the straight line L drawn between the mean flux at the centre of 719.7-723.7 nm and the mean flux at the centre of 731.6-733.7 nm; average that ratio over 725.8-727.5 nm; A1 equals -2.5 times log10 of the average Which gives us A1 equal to 0.056 mag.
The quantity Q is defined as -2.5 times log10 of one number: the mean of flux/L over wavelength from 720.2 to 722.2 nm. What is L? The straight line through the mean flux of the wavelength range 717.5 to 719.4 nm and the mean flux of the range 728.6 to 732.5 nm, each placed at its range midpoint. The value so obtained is -0.09 mag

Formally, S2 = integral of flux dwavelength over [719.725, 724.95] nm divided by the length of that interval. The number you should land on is 1.45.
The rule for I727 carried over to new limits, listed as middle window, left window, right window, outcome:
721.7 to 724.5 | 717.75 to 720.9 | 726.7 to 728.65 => 0.09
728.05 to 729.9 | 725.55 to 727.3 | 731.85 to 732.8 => -0.02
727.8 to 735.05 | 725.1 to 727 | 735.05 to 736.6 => -0.40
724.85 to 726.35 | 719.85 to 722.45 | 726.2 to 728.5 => 0.08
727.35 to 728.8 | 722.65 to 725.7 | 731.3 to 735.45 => -0.04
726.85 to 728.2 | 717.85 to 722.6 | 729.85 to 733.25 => 0.03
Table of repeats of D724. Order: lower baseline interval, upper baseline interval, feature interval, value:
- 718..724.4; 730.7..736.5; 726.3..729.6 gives 0.01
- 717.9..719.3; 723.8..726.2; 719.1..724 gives -0.07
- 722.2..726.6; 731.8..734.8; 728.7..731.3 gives 0.02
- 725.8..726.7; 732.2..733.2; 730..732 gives 0.06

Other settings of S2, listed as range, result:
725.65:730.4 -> 1.46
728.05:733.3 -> 1.49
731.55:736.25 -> 1.51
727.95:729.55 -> 1.49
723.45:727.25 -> 1.38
